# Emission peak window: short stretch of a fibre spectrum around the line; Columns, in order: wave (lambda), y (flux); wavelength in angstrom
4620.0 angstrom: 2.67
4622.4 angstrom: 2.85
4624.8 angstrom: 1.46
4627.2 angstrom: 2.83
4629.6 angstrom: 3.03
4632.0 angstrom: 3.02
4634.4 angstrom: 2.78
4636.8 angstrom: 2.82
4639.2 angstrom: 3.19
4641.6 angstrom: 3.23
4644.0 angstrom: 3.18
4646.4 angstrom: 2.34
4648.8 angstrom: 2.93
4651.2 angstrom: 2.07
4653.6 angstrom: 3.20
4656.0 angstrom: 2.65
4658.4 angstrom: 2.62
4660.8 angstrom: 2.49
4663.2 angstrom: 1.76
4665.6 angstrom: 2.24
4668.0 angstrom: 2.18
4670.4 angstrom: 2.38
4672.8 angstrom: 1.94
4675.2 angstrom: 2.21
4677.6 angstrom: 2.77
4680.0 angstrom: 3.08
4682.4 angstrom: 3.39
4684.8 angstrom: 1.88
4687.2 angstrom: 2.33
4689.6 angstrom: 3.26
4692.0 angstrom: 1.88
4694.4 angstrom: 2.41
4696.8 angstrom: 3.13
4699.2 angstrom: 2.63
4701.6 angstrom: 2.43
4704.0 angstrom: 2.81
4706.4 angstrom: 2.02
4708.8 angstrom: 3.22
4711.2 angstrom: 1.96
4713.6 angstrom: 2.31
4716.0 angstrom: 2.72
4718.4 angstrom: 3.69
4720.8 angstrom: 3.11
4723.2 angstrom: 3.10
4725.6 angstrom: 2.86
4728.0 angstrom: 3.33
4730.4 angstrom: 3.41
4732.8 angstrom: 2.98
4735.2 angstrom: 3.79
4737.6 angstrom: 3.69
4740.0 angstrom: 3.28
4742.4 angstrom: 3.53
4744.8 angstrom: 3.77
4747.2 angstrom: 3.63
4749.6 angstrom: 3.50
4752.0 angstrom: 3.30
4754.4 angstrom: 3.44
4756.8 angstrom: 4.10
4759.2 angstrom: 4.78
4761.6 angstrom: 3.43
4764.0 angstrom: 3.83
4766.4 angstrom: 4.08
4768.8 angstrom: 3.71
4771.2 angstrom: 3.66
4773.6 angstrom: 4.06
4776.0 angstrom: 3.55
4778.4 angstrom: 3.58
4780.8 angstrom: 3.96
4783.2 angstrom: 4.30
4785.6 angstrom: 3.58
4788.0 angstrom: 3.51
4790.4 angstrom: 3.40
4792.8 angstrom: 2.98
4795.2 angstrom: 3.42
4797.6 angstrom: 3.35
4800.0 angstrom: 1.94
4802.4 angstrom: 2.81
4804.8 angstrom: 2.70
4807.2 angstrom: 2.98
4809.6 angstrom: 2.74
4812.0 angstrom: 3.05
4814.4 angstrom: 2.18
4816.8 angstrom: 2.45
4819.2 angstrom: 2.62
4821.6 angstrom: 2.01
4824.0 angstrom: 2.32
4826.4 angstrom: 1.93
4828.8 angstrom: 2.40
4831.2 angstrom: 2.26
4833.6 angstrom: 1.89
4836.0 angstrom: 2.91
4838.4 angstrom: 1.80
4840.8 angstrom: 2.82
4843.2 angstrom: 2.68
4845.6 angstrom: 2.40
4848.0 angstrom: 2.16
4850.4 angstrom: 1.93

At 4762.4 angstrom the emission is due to C III] 1909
